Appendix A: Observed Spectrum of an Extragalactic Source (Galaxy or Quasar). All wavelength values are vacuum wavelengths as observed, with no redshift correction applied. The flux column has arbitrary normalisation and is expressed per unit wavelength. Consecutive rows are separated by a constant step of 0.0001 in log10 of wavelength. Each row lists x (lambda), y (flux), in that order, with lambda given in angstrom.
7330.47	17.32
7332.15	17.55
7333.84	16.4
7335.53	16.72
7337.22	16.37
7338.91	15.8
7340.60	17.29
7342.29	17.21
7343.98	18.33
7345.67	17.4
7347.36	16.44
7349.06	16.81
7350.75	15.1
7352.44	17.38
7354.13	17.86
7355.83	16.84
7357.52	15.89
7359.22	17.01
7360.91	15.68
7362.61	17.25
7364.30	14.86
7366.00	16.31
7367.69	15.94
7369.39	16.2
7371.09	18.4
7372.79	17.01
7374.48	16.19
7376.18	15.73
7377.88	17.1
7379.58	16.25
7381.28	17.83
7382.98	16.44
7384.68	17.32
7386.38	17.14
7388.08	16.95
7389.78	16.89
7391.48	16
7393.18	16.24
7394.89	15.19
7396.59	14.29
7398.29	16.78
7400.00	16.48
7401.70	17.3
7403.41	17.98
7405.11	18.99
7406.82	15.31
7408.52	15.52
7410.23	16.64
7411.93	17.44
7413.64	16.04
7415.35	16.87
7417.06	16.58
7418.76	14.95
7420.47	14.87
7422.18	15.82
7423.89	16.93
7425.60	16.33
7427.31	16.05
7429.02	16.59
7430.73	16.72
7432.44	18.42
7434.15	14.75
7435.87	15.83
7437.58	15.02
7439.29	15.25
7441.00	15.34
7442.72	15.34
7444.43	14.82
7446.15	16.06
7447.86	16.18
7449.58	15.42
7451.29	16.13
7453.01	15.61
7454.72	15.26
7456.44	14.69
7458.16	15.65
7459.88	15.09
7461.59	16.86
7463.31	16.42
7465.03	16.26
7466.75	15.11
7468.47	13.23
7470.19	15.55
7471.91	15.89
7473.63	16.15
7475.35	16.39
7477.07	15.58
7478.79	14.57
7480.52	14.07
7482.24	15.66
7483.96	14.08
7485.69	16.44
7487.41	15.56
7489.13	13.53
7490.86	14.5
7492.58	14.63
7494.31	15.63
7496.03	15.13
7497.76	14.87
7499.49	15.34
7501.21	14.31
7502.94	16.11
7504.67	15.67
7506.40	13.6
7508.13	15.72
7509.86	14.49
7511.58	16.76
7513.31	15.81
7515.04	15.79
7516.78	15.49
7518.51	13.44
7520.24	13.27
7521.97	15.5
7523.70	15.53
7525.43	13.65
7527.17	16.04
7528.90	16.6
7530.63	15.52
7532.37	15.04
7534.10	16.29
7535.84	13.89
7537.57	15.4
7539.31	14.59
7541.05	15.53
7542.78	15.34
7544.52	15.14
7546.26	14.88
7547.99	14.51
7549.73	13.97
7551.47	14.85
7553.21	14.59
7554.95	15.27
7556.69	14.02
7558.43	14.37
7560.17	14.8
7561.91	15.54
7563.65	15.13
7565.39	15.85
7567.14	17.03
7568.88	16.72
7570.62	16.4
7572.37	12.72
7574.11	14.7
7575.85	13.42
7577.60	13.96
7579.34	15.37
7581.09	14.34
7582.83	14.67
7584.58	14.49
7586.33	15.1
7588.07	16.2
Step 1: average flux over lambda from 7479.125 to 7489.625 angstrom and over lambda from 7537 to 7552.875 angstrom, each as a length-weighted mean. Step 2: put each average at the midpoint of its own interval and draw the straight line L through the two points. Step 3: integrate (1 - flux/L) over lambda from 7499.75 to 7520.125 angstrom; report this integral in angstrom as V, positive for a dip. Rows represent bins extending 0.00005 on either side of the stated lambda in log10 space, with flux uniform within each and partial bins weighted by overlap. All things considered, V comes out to -0.31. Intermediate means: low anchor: 14.9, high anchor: 14.9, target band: 15.1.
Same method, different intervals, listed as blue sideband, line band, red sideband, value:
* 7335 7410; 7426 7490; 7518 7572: 1.3 angstrom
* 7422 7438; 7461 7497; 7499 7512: 0.7 angstrom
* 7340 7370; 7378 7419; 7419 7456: -1.0 angstrom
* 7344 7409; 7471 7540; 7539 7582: 1.2 angstrom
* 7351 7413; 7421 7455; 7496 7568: 0.3 angstrom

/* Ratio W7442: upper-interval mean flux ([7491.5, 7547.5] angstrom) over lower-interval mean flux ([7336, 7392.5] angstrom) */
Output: 0.9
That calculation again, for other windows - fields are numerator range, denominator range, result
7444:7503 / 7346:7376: 0.93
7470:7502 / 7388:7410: 0.92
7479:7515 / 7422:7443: 0.94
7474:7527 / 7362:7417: 0.91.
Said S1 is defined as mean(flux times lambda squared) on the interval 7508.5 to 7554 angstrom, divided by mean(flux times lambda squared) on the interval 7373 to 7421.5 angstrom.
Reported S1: 0.95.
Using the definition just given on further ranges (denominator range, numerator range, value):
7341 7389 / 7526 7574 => 0.95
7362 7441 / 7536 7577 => 0.95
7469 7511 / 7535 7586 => 1.00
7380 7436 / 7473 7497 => 0.94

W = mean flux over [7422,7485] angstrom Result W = 15.6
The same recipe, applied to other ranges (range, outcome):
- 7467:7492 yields 15.1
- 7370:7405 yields 16.7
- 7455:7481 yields 15.4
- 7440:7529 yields 15.3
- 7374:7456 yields 16.2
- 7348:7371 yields 16.5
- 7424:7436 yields 16.4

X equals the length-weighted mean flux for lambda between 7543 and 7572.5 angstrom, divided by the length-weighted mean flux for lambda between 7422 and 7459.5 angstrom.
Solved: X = 0.96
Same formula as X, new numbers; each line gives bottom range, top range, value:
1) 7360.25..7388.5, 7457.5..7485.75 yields 0.93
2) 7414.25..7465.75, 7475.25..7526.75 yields 0.95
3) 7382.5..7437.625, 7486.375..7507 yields 0.91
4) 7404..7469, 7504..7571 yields 0.95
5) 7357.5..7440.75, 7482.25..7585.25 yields 0.92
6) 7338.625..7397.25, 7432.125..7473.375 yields 0.94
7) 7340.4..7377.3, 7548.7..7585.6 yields 0.89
